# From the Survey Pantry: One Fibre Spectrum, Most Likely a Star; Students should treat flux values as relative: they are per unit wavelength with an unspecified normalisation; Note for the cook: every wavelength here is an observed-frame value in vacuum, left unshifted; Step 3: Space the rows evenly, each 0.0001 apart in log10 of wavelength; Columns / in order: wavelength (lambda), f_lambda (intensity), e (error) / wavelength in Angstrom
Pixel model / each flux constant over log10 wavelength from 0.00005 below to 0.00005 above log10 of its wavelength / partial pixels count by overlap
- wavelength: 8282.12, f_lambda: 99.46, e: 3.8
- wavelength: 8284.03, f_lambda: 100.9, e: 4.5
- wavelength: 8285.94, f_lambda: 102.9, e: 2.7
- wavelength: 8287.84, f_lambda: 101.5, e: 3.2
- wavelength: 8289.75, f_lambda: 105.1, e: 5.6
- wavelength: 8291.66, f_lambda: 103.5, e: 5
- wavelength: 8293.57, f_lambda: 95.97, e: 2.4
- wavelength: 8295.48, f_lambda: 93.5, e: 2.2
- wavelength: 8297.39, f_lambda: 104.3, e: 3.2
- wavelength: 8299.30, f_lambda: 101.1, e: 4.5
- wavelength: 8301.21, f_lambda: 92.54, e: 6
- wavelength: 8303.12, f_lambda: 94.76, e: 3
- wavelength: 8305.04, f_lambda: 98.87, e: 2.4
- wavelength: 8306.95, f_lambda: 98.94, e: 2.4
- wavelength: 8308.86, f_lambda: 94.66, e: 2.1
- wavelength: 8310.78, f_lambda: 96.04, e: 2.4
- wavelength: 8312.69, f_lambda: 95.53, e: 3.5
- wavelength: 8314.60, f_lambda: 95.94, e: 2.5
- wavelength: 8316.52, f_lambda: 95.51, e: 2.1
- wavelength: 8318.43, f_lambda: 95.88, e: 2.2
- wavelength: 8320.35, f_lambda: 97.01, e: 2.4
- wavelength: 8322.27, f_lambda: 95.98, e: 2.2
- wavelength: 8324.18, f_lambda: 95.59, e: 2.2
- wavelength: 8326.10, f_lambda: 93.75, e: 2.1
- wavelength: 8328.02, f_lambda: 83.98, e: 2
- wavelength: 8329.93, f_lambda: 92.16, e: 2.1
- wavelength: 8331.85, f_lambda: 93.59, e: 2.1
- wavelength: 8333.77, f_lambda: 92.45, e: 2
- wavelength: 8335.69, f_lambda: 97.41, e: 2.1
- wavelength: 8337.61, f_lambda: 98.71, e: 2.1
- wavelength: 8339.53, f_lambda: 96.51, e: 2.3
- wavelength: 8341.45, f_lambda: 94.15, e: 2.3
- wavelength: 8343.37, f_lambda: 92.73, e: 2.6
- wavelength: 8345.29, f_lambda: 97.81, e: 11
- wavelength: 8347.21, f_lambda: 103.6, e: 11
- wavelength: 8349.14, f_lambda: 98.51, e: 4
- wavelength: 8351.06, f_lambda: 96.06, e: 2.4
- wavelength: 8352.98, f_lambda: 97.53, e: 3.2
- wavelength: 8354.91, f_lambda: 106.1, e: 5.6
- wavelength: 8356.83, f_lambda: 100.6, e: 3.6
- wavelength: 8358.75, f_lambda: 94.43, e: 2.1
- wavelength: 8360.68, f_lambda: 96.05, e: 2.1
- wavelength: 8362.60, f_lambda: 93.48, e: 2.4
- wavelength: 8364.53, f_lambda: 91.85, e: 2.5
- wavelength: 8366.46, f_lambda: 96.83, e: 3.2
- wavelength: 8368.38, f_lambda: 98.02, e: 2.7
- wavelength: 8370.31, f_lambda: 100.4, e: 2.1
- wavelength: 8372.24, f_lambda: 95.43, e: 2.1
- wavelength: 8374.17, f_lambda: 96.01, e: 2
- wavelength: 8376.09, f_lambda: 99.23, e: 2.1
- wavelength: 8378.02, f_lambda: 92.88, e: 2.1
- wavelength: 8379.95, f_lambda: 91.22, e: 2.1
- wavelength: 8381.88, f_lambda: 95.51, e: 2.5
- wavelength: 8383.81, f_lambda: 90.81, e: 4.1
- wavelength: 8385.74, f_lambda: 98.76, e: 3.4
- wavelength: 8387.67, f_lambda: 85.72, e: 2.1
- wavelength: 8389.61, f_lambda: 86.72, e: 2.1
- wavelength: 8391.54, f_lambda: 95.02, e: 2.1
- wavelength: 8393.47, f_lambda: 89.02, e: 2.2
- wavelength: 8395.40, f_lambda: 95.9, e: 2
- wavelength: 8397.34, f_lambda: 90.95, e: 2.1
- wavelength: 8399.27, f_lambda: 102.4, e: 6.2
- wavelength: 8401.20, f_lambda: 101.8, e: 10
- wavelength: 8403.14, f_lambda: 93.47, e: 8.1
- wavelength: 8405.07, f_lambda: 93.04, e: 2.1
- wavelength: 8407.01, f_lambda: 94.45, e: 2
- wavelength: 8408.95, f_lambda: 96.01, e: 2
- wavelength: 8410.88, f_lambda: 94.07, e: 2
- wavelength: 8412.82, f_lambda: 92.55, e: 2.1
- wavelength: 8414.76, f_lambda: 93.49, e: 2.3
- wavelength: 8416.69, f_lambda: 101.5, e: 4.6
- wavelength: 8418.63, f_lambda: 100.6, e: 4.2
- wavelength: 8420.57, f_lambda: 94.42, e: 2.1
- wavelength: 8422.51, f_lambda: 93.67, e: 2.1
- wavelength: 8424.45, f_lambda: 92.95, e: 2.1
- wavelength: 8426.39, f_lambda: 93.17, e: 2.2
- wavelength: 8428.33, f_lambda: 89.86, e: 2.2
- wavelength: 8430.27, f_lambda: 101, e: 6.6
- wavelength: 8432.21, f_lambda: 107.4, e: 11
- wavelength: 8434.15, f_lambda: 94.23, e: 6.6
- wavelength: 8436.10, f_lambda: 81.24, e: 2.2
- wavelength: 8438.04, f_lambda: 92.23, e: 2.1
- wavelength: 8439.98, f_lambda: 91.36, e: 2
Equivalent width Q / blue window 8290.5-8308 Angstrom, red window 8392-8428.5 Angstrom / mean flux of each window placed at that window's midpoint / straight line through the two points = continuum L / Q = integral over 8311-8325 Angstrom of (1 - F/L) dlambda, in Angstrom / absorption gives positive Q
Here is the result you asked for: 0.3 Angstrom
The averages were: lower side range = 98.2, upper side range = 95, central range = 96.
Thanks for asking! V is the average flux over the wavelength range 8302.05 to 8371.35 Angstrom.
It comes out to 96.1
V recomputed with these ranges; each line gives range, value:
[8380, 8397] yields 92.1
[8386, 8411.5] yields 93.9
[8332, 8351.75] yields 96.7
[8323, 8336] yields 92.6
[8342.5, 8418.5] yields 95.7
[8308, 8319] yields 95.6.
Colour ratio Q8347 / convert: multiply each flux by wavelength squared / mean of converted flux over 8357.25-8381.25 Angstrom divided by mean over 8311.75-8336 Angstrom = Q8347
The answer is 1.03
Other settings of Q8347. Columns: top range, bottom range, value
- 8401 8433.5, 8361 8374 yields 1.01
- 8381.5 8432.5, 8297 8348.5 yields 1.01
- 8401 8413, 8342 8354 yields 0.98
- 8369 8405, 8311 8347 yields 1.01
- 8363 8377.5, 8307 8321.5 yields 1.02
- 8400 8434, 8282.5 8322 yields 1.01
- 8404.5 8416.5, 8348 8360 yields 0.97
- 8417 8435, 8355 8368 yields 1.02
